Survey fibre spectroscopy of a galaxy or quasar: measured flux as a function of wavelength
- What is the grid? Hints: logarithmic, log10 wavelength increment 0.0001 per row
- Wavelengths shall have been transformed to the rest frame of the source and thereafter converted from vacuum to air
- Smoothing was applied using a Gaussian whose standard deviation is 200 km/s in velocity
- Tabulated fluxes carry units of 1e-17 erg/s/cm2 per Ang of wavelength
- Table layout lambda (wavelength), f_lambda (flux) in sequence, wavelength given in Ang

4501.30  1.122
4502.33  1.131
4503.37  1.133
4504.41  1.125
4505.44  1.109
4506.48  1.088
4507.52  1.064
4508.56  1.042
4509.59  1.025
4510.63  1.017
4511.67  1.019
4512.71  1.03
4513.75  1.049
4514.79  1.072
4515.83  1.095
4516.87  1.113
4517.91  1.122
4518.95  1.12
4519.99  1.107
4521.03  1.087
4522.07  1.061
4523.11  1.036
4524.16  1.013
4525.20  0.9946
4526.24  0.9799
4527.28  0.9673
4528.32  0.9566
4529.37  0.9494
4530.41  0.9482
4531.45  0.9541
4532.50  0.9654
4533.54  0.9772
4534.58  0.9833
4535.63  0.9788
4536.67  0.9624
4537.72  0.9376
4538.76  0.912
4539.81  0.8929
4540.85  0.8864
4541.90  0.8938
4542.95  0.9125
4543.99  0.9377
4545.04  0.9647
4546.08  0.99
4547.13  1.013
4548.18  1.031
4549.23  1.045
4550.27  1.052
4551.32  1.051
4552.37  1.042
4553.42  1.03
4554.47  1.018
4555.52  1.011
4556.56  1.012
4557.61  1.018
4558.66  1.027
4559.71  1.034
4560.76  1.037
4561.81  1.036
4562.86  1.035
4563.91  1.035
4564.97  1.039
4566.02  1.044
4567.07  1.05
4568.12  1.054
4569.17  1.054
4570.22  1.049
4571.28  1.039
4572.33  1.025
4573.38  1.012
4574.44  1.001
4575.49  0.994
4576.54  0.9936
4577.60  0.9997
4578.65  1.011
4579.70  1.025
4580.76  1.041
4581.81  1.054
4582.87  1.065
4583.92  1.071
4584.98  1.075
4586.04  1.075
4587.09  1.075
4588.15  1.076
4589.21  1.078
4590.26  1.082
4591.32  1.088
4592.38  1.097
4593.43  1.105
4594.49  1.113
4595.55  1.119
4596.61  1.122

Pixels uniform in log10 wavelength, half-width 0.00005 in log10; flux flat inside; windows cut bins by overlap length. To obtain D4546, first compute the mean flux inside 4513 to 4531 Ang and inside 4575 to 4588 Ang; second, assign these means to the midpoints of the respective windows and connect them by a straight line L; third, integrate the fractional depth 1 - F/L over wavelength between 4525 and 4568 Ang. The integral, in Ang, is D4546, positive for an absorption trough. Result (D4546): 2.02 Ang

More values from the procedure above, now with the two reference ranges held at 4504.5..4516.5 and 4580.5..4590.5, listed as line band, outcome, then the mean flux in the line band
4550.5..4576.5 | 0.9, 1.03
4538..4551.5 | 1.3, 0.965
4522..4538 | 1.3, 0.977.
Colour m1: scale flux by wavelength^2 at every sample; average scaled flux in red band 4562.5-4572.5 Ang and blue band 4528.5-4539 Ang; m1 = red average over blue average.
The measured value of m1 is 1.1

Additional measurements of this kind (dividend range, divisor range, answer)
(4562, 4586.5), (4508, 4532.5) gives 1.03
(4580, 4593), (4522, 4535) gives 1.12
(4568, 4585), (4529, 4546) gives 1.11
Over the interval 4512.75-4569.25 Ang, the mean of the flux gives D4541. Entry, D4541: 1.01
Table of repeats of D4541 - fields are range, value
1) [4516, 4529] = 1.05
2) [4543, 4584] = 1.03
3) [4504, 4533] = 1.04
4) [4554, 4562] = 1.02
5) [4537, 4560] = 0.986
